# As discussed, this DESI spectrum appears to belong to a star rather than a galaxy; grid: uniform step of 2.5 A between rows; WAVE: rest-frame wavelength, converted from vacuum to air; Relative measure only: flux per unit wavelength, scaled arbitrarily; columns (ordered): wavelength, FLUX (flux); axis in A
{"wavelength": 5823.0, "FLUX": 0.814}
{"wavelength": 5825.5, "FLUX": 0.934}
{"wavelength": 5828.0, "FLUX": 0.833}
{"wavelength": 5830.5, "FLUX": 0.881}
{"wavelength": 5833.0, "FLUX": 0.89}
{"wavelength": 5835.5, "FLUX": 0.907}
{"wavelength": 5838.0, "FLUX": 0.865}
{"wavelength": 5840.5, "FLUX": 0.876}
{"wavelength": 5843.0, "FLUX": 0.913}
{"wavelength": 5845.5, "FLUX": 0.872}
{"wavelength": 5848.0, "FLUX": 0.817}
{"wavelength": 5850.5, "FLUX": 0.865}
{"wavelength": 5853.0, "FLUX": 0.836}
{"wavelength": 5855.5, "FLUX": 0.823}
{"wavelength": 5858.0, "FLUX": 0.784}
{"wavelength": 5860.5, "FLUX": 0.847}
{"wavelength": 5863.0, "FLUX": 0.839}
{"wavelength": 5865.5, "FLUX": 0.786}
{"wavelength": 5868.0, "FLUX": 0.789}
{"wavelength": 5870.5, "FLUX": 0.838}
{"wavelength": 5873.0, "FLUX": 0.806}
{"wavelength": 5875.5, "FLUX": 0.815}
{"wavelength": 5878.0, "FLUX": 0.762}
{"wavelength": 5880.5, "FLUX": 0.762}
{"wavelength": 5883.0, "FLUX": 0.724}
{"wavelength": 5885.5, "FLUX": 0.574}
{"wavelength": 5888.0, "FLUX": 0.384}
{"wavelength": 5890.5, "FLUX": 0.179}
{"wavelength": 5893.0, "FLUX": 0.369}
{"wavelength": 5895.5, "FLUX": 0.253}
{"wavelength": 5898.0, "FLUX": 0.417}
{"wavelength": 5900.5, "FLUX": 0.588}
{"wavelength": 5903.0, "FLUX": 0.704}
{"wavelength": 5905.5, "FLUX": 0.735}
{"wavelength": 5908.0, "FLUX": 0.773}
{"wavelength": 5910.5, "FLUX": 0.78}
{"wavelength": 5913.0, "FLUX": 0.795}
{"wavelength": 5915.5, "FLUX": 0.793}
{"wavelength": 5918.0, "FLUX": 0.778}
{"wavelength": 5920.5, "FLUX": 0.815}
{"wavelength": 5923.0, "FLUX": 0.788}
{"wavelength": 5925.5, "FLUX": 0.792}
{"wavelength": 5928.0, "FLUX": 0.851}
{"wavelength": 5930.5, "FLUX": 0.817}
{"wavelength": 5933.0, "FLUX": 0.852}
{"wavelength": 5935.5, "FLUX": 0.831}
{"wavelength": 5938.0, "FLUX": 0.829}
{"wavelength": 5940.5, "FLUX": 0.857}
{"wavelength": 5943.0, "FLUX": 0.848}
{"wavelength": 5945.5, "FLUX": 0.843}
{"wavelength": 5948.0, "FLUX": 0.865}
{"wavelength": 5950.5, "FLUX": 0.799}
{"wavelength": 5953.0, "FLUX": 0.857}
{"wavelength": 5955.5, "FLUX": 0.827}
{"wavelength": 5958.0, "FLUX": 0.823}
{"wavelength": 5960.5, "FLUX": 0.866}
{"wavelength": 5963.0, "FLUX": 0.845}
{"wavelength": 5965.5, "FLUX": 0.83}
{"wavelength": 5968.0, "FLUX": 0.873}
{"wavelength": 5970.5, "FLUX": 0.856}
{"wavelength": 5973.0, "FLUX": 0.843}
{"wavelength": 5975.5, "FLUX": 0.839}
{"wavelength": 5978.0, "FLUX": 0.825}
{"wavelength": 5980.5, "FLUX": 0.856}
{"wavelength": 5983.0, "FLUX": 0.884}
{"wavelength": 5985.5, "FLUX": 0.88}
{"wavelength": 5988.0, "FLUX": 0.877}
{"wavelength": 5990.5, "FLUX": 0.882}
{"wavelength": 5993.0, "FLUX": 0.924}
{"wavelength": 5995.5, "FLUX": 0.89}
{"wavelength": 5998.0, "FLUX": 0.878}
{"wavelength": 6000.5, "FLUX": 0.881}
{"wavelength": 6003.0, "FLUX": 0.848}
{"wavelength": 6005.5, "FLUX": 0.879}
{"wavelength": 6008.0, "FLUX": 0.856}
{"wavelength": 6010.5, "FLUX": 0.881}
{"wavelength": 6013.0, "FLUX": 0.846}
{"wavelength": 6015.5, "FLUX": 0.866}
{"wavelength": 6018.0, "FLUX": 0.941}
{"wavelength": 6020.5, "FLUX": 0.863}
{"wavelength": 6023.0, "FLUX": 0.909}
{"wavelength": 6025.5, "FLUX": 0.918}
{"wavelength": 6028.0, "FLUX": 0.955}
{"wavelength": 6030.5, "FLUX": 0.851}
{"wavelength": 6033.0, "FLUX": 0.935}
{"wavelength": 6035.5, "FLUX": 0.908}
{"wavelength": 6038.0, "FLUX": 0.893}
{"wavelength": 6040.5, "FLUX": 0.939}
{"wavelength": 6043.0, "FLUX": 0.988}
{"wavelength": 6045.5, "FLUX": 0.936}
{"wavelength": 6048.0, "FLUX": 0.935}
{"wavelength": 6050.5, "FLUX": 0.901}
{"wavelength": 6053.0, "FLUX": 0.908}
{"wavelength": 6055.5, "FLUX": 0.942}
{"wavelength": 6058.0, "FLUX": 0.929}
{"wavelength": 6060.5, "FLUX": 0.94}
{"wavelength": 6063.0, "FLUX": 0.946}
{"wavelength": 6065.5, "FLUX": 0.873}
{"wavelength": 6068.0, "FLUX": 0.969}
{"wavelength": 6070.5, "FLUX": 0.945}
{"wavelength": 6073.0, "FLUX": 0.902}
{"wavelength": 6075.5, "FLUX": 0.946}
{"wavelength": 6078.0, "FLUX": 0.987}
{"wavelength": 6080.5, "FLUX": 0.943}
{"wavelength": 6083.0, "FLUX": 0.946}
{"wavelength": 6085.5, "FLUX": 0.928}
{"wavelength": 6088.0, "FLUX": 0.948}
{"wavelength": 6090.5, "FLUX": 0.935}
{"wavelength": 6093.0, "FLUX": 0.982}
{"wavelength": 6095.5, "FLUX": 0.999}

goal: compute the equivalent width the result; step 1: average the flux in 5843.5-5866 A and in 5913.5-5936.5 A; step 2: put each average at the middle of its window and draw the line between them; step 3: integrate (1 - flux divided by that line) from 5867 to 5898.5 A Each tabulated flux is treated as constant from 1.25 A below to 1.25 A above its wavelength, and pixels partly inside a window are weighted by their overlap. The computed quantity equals 8.9 A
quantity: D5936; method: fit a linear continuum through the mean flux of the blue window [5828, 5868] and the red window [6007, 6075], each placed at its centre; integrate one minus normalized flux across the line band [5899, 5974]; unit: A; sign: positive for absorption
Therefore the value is 6.0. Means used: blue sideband 0.851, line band 0.81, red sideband 0.914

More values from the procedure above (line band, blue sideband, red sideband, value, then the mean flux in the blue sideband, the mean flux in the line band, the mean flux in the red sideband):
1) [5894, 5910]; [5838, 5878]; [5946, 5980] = 4.8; 0.832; 0.585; 0.842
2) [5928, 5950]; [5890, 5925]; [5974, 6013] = -3.6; 0.639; 0.842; 0.871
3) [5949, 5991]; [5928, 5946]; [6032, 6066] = 0.8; 0.84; 0.85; 0.928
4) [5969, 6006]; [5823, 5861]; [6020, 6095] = 1.6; 0.862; 0.869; 0.931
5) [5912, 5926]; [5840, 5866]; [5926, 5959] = 0.8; 0.842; 0.794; 0.837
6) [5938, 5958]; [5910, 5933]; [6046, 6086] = -0.3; 0.804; 0.84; 0.934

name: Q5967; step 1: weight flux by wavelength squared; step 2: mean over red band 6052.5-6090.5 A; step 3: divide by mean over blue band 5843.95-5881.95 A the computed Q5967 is 1.23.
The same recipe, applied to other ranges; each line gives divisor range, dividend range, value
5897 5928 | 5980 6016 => 1.22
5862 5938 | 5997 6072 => 1.36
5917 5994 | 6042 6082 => 1.15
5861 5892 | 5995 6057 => 1.38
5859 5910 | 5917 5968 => 1.31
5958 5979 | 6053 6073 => 1.14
